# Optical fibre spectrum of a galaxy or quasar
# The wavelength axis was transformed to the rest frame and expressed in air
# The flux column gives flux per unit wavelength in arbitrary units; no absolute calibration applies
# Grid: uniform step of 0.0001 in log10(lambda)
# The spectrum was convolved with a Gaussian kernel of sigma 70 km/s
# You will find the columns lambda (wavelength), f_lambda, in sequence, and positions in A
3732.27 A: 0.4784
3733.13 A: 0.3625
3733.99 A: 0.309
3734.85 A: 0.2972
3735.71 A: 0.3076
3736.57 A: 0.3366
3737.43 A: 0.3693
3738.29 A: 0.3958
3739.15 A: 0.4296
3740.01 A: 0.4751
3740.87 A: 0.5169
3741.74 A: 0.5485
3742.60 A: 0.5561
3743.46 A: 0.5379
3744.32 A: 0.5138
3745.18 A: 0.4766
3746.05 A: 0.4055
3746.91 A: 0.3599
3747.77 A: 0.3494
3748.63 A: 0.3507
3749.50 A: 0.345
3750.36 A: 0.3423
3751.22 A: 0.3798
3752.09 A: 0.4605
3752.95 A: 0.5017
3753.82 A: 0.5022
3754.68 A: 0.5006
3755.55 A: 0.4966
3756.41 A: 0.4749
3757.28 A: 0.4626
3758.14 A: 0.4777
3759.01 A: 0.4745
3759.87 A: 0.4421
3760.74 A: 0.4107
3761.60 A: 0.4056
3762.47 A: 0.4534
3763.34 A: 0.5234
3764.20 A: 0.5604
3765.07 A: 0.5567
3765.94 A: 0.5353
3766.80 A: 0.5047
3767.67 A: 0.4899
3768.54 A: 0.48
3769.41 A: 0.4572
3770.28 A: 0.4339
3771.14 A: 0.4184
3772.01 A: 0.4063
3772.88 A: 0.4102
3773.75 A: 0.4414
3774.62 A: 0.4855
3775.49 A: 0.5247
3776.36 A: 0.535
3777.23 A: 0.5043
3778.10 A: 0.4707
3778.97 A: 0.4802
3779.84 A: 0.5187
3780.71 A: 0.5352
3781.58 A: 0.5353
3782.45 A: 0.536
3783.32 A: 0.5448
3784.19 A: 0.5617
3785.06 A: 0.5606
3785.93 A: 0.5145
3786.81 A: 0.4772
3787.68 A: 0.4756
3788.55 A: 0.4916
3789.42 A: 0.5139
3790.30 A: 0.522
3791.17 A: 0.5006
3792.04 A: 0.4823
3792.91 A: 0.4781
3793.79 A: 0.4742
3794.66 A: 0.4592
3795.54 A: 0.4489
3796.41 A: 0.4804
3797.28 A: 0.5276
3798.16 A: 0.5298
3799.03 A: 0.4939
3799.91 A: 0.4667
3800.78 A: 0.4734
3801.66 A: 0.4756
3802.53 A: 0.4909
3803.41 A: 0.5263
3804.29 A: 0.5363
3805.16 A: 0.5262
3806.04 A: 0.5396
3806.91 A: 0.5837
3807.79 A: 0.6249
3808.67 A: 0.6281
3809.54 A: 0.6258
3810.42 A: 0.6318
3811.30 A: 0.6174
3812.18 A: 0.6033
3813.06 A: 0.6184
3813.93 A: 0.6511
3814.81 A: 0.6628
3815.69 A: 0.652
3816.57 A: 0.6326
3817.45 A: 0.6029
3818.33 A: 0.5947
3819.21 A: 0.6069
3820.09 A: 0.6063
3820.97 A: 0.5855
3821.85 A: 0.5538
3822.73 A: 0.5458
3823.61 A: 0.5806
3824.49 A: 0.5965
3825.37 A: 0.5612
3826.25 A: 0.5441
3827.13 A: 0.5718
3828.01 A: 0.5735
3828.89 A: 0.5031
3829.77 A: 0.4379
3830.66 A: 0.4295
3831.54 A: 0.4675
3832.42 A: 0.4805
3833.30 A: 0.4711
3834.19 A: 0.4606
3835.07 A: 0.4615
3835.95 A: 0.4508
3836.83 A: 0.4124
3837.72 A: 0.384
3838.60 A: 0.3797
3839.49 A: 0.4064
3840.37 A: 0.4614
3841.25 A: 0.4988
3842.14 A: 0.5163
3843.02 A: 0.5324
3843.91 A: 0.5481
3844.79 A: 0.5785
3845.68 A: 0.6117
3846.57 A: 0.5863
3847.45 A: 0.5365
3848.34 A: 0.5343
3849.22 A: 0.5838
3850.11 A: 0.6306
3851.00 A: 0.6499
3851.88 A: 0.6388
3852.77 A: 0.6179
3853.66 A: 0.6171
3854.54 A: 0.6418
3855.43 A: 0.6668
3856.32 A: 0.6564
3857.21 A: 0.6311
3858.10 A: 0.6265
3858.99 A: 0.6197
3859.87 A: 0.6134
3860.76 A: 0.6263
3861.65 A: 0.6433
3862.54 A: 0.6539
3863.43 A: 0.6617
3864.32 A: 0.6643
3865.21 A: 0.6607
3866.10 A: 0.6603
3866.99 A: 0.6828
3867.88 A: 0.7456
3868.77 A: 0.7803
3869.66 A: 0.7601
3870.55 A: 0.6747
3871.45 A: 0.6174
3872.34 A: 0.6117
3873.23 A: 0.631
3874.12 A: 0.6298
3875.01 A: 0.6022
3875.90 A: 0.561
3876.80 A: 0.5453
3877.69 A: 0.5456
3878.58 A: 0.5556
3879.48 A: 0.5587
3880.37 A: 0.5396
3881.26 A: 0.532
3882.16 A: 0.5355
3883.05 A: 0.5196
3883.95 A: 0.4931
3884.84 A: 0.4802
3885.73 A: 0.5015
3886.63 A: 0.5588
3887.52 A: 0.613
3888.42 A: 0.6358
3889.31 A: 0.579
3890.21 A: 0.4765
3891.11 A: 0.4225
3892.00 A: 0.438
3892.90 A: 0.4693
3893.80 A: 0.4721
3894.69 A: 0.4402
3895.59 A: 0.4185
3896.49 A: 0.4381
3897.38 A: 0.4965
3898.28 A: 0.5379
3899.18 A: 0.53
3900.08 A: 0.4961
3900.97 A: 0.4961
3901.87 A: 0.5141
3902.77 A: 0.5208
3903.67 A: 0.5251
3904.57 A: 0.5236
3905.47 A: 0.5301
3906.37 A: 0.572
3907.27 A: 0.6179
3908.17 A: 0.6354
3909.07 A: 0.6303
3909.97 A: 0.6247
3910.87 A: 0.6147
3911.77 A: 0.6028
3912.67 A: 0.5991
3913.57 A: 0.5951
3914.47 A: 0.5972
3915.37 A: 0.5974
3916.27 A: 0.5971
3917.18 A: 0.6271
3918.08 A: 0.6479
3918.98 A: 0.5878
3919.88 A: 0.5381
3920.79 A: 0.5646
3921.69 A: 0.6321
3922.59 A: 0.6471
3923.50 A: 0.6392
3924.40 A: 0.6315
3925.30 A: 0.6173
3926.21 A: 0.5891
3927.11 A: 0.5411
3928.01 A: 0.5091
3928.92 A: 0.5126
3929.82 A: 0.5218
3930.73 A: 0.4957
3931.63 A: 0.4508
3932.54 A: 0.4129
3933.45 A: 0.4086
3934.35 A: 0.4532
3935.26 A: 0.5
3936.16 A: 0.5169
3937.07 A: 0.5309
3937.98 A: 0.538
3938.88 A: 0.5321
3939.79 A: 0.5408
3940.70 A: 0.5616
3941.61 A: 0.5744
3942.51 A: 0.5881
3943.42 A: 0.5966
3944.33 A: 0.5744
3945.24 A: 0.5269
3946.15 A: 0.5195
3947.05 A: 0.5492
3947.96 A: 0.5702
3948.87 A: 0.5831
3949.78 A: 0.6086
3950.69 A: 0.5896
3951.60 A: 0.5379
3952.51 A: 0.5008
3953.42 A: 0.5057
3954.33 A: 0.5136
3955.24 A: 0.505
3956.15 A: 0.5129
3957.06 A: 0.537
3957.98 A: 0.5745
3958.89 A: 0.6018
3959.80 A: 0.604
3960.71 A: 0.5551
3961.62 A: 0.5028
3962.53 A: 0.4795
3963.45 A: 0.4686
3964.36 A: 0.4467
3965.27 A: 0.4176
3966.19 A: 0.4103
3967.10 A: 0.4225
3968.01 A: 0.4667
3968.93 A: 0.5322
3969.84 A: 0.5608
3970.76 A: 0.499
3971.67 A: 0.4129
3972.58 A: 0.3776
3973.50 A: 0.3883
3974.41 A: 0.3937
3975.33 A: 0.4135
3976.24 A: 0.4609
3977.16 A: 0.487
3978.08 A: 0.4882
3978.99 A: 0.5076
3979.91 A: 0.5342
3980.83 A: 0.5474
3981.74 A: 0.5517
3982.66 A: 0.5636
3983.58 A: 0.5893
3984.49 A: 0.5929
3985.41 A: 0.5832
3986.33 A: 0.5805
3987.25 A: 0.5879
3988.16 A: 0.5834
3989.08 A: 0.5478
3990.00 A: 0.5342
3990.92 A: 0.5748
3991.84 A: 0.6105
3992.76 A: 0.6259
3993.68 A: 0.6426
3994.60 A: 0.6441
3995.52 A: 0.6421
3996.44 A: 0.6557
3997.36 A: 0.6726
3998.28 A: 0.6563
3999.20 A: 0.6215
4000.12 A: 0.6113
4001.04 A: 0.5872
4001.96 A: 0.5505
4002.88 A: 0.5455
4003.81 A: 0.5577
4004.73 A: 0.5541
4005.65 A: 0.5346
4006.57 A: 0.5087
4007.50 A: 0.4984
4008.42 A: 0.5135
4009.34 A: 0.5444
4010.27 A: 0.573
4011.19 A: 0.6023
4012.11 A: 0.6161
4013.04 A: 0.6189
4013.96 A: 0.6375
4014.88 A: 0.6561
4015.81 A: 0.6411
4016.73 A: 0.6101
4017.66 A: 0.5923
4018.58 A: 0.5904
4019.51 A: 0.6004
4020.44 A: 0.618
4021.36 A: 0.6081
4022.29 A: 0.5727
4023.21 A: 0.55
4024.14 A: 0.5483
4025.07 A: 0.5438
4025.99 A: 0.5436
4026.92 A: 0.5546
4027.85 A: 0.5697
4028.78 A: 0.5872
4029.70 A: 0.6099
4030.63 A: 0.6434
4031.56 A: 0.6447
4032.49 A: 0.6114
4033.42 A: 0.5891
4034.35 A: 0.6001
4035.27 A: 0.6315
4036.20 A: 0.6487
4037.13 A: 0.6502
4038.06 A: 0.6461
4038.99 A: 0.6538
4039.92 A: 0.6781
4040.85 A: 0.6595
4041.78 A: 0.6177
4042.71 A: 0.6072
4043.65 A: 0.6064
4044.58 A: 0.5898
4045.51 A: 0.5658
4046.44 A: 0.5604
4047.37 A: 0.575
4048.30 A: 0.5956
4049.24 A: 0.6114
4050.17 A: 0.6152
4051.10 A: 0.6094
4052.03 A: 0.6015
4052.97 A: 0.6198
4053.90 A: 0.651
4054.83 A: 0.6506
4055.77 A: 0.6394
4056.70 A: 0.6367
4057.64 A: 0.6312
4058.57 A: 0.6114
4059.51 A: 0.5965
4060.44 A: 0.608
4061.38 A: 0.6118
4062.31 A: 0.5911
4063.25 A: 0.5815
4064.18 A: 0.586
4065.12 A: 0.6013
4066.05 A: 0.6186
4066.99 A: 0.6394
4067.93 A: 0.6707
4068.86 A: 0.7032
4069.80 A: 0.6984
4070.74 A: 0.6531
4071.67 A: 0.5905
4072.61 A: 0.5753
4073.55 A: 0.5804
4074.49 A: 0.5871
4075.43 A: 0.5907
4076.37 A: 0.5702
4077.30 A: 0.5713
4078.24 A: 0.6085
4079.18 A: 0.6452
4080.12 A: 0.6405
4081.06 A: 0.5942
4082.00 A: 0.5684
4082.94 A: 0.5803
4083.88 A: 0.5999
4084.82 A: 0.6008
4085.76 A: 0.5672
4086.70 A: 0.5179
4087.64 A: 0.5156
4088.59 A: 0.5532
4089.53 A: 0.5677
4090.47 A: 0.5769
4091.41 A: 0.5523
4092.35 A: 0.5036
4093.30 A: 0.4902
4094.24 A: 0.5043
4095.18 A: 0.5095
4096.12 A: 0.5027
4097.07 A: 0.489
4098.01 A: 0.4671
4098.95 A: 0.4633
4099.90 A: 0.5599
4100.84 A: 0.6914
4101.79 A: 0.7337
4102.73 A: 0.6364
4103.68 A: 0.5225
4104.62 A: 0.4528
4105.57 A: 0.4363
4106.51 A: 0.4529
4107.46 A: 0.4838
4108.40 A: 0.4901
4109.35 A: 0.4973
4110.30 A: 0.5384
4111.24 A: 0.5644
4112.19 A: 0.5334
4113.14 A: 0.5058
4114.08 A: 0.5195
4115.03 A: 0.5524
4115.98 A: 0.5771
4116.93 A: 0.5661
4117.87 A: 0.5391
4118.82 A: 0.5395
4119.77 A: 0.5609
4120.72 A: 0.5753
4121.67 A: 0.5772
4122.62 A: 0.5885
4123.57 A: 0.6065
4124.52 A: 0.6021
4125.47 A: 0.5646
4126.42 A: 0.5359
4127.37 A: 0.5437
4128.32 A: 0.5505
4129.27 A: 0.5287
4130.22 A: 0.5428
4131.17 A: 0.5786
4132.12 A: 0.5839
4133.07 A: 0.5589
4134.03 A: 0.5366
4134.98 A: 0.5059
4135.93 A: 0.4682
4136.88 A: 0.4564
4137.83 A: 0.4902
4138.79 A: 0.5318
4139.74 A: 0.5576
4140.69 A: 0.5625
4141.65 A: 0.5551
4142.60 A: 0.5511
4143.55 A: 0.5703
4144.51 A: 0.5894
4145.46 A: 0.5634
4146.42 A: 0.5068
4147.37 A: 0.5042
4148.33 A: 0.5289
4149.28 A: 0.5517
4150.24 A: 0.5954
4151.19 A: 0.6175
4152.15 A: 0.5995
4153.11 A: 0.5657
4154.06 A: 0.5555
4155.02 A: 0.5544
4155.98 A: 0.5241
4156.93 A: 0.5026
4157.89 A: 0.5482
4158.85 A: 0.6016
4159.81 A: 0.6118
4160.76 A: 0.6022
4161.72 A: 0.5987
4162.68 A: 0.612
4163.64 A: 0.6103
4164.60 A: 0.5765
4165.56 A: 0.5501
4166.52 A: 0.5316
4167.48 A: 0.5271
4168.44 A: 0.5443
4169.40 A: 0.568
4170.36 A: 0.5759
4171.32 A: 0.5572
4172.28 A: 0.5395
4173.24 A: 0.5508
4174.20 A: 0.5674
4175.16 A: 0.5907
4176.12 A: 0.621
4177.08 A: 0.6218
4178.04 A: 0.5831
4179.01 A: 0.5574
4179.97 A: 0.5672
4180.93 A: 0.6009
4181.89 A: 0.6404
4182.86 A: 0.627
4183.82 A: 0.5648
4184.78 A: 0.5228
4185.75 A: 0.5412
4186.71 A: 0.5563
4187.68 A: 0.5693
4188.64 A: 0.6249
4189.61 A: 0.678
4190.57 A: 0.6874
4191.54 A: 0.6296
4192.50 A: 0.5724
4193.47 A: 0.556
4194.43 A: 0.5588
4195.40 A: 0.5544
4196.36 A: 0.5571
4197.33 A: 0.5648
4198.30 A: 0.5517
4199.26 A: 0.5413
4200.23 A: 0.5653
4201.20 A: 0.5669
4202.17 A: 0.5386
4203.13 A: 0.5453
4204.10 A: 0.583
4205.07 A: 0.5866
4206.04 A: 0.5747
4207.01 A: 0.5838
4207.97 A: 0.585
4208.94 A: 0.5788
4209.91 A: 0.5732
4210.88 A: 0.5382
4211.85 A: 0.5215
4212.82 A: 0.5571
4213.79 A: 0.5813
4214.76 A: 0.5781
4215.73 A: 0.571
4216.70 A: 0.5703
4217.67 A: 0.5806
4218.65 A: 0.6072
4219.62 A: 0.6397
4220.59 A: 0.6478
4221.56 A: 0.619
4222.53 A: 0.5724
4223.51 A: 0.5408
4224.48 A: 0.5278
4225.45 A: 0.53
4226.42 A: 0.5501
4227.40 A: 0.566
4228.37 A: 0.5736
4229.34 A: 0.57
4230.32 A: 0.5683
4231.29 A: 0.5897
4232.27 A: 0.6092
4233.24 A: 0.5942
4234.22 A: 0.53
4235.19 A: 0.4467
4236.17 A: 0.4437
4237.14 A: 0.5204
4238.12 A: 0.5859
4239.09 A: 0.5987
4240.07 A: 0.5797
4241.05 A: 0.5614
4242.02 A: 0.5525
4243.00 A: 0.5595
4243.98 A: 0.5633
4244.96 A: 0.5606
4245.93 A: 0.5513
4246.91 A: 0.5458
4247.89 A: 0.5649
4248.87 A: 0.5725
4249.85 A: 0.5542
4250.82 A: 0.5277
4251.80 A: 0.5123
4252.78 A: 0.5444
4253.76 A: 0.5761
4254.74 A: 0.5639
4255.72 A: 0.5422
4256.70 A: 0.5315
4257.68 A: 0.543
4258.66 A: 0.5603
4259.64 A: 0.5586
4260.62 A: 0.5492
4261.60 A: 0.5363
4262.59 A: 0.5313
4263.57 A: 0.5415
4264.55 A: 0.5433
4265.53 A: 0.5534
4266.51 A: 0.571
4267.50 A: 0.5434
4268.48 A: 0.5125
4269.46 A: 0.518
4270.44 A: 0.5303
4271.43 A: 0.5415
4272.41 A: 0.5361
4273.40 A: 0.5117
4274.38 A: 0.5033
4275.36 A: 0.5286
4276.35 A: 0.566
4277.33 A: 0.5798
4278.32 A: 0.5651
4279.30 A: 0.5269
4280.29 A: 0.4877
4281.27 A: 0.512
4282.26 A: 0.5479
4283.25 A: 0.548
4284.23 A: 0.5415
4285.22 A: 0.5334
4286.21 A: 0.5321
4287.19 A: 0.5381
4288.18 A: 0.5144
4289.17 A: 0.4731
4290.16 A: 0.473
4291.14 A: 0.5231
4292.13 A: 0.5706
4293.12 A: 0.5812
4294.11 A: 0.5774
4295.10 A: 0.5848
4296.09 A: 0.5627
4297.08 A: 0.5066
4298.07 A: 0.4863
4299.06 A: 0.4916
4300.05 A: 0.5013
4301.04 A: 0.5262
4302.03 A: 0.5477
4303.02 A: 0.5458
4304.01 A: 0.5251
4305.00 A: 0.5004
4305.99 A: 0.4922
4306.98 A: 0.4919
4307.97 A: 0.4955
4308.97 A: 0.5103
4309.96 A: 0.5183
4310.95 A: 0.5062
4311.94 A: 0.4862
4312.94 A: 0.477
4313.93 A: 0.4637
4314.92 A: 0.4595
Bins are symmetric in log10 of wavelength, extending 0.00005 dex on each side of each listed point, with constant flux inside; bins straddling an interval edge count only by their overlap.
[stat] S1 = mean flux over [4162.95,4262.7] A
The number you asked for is 0.567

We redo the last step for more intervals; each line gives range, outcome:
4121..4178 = 0.56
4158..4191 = 0.584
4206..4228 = 0.574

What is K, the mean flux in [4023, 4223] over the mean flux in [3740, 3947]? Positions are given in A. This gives 1.07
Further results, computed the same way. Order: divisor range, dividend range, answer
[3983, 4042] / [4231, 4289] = 0.91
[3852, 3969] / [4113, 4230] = 1.01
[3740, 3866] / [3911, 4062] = 1.08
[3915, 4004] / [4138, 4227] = 1.05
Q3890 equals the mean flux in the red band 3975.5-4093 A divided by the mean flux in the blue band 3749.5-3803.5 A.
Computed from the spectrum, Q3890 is 1.23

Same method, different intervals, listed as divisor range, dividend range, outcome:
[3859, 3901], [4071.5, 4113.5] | 0.96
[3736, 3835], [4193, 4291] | 1.10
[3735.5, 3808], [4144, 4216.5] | 1.20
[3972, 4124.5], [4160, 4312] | 0.96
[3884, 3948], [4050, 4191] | 1.05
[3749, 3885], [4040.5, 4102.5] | 1.10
